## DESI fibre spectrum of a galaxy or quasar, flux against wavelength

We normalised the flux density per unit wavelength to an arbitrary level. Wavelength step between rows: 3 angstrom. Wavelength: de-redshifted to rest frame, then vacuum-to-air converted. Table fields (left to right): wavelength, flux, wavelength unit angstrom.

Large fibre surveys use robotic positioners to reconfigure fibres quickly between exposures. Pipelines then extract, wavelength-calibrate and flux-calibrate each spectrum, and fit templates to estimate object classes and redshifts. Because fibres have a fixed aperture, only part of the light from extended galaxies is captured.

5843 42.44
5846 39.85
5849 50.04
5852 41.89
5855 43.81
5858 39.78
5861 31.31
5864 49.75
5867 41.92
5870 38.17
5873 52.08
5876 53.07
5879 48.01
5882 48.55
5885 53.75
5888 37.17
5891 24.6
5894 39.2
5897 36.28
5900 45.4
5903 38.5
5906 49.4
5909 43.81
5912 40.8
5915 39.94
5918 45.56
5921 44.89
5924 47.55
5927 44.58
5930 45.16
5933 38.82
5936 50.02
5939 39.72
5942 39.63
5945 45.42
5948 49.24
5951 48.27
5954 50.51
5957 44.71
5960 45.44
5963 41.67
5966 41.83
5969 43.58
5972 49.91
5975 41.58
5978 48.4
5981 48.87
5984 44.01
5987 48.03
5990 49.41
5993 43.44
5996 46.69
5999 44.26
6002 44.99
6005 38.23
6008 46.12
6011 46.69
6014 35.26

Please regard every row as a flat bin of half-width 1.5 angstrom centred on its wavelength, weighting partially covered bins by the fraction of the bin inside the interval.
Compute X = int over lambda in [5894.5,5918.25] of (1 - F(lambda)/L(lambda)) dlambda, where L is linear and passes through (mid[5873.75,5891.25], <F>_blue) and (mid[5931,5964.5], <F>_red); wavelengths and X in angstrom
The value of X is 1.8 angstrom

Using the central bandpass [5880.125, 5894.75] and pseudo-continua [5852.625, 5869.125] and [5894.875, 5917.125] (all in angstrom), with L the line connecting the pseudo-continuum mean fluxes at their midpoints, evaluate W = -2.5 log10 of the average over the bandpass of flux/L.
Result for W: 0.02 mag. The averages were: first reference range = 41.2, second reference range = 42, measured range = 40.9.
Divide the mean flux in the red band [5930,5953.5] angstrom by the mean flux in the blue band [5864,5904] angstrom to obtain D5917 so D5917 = 1.0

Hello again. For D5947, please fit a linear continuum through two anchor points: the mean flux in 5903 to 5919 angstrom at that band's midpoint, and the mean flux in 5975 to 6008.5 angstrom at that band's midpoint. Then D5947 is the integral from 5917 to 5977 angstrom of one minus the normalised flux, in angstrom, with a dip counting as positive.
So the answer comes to -0.9 angstrom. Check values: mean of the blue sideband 43.3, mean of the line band 44.9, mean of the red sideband 45.5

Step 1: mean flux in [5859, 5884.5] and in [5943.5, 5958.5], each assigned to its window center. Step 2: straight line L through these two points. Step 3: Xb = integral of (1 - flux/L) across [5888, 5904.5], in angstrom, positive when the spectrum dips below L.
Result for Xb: 3.4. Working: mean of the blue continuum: 45.6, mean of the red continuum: 47.6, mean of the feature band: 36.8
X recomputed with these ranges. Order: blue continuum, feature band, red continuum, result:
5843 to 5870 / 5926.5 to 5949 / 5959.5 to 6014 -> -0.1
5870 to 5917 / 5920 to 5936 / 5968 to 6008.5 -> -0.2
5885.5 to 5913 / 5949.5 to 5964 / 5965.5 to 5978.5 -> -0.8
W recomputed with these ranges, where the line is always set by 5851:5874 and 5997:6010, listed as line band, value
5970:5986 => -0.076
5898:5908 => -0.036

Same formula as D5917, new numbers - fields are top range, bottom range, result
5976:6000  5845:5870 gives 1.11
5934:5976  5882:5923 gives 1.08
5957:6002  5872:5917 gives 1.05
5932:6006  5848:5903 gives 1.05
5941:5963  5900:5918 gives 1.07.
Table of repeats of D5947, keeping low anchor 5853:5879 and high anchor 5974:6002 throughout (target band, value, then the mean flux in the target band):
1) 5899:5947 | 1.3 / 43.7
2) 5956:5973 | 0.5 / 44.4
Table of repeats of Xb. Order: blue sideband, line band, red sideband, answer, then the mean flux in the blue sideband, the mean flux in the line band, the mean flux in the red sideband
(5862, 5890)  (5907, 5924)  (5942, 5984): 0.9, 46.3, 43.6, 45.8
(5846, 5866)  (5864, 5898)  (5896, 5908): -0.6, 42.5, 43.4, 42.7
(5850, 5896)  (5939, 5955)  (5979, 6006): -0.5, 42.9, 45.8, 45.5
